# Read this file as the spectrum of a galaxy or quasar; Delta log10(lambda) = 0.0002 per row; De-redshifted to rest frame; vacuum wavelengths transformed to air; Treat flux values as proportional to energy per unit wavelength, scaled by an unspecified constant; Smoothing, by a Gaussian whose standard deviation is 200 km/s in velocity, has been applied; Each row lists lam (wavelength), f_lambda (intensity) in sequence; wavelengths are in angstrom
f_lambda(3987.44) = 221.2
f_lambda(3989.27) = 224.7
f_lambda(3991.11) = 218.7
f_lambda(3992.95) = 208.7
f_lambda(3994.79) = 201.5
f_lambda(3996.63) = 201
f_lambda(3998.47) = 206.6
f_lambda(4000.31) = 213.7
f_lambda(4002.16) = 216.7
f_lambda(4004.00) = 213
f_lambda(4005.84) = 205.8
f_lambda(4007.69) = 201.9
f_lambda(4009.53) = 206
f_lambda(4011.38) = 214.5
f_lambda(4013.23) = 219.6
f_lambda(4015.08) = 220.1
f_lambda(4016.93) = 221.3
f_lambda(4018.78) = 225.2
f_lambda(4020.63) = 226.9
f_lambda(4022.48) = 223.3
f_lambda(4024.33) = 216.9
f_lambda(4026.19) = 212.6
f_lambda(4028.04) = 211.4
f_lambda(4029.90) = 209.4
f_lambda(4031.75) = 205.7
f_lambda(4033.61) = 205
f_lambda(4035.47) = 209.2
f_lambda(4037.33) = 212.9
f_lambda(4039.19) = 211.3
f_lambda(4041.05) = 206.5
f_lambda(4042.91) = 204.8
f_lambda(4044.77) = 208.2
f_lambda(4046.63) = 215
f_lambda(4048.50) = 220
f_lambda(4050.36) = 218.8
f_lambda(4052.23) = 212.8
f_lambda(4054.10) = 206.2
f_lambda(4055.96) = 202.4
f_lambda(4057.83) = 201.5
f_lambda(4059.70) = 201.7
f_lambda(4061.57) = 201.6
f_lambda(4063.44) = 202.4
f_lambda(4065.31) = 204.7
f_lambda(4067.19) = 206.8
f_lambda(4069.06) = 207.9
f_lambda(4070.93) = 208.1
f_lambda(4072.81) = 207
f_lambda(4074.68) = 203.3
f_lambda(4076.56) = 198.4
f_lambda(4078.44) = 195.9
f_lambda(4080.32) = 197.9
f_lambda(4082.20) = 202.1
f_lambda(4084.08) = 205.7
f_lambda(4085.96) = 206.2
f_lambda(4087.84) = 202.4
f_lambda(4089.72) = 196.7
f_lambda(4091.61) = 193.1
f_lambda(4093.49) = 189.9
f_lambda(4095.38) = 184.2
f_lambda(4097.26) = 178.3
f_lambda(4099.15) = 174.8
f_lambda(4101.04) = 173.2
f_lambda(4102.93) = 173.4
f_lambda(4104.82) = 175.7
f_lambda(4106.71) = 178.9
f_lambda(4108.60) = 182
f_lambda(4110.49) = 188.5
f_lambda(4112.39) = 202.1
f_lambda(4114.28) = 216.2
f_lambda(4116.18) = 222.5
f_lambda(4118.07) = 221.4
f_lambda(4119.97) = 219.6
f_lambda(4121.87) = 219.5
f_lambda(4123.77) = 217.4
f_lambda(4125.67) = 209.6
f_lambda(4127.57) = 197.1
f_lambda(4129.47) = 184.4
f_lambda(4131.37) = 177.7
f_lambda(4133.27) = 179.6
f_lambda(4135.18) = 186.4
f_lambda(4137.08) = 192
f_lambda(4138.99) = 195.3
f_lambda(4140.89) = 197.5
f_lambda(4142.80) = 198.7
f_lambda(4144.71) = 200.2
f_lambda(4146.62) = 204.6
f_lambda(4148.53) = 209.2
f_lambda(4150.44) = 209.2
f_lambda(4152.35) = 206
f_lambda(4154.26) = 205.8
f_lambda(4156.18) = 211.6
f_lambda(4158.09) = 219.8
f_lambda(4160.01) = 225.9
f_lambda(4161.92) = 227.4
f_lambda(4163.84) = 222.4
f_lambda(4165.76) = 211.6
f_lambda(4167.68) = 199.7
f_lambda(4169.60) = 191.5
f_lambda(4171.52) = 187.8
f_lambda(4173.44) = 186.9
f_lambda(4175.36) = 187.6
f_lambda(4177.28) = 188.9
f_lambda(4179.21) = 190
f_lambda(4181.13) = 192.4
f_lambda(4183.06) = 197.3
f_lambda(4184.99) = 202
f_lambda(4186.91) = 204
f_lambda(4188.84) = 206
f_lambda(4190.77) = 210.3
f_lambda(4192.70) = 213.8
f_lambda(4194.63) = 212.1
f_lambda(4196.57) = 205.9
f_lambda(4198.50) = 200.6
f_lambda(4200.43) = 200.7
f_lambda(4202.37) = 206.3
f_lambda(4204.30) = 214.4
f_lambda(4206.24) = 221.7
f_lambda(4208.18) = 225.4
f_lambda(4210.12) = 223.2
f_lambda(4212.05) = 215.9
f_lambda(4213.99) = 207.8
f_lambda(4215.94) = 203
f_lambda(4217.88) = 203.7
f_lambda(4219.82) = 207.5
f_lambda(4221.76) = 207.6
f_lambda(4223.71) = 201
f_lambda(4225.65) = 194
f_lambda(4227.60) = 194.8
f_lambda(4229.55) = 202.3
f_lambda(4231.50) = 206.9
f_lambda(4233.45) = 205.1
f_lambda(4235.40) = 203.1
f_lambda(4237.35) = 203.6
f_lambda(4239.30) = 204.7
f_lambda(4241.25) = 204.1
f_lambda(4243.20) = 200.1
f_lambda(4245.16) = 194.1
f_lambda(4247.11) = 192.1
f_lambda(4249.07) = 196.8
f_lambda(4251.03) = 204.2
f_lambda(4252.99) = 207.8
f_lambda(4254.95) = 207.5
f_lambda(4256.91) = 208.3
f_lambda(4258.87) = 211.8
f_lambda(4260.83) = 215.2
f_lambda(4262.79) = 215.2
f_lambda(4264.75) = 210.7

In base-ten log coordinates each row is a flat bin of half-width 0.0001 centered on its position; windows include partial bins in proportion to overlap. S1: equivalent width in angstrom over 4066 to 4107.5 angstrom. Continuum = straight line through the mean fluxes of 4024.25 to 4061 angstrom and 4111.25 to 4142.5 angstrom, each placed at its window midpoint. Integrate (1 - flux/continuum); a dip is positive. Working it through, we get 2.4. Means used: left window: 209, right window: 202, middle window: 194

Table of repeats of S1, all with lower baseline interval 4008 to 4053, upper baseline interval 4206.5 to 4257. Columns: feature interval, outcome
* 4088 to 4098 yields 1.0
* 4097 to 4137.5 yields 3.0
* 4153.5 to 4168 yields -0.6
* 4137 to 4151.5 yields 0.5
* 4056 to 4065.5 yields 0.5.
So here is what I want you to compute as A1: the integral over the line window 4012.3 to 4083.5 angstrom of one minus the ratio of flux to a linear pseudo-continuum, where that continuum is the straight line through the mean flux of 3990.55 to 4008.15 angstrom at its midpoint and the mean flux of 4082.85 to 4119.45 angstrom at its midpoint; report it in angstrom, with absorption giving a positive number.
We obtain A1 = -2.9 angstrom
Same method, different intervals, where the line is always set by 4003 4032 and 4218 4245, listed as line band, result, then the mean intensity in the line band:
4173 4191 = 0.8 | 196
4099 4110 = 1.7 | 177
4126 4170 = 1.0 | 203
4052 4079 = 1.0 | 204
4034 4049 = 0.2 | 210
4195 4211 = -0.6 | 212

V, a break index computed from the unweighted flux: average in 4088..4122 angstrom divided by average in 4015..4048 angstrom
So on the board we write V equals 0.91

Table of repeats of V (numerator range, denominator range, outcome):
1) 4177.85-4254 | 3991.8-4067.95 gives 0.97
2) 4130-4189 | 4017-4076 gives 0.95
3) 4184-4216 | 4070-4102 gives 1.08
